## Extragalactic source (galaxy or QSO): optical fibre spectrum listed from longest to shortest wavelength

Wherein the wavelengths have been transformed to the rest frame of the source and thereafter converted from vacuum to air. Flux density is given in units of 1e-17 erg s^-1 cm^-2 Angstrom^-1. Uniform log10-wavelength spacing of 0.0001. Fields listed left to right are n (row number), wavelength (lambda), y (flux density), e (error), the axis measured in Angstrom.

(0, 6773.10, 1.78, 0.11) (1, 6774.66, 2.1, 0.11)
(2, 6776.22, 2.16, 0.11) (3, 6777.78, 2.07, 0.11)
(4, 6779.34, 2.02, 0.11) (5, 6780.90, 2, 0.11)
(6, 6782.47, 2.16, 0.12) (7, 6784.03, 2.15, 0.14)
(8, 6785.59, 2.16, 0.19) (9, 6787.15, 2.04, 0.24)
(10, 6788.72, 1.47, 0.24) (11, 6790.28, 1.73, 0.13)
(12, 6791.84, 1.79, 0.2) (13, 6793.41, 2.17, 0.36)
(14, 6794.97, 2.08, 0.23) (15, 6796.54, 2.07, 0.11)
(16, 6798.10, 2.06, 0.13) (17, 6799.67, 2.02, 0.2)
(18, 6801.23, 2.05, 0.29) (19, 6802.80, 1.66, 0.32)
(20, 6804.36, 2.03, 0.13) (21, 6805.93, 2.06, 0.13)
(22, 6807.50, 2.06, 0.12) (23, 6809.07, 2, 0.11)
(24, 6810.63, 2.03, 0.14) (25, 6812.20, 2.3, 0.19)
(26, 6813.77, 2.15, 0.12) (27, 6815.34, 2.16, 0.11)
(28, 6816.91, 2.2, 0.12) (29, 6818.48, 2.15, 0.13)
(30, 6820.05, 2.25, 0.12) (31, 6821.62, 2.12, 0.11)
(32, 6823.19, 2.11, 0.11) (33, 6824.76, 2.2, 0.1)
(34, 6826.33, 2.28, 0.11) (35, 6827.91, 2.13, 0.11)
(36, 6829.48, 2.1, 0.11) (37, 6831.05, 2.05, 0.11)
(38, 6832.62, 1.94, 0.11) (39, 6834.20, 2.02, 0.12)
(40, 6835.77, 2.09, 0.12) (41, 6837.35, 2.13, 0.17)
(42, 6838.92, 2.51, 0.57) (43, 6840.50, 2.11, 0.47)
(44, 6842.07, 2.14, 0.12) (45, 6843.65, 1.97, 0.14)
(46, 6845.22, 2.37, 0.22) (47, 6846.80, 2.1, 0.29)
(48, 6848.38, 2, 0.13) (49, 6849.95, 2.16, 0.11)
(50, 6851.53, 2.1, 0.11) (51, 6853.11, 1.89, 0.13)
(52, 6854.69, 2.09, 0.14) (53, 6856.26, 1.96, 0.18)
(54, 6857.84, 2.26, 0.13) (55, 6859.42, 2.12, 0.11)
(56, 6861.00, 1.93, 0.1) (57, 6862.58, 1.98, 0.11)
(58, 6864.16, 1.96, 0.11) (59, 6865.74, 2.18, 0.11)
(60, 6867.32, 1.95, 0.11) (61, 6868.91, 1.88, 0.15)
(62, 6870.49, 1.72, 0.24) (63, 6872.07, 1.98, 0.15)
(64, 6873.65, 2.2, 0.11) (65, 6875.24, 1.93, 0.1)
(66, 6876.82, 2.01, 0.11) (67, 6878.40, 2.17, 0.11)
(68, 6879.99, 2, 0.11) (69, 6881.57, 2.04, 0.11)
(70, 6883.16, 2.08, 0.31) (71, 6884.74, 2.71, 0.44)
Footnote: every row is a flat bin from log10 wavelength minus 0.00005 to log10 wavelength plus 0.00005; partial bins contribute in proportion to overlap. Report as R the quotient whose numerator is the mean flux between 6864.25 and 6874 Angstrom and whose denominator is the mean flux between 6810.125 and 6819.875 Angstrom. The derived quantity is 0.91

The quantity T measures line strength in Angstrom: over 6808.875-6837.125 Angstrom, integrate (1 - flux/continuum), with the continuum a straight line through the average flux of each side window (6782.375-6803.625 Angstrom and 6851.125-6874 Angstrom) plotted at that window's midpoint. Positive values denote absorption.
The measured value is -2.06 Angstrom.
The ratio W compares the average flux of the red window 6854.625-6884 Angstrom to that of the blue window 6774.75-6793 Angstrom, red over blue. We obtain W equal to 1.0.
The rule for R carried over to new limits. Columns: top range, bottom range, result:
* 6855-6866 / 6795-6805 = 1.03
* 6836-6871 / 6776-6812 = 1.03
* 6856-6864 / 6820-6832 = 0.95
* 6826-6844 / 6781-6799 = 1.07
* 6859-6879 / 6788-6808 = 1.03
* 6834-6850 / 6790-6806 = 1.09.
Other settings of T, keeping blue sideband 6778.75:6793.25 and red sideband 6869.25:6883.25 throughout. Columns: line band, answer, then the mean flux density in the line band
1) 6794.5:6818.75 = -1.2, 2.07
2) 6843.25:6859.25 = -0.8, 2.09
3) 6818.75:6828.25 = -1.0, 2.18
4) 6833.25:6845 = -1.0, 2.15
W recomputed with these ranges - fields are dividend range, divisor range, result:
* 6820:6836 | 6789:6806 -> 1.08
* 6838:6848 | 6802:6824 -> 1.05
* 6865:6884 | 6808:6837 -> 0.95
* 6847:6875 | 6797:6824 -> 0.97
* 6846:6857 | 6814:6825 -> 0.94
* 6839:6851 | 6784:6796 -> 1.11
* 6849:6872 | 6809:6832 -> 0.93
